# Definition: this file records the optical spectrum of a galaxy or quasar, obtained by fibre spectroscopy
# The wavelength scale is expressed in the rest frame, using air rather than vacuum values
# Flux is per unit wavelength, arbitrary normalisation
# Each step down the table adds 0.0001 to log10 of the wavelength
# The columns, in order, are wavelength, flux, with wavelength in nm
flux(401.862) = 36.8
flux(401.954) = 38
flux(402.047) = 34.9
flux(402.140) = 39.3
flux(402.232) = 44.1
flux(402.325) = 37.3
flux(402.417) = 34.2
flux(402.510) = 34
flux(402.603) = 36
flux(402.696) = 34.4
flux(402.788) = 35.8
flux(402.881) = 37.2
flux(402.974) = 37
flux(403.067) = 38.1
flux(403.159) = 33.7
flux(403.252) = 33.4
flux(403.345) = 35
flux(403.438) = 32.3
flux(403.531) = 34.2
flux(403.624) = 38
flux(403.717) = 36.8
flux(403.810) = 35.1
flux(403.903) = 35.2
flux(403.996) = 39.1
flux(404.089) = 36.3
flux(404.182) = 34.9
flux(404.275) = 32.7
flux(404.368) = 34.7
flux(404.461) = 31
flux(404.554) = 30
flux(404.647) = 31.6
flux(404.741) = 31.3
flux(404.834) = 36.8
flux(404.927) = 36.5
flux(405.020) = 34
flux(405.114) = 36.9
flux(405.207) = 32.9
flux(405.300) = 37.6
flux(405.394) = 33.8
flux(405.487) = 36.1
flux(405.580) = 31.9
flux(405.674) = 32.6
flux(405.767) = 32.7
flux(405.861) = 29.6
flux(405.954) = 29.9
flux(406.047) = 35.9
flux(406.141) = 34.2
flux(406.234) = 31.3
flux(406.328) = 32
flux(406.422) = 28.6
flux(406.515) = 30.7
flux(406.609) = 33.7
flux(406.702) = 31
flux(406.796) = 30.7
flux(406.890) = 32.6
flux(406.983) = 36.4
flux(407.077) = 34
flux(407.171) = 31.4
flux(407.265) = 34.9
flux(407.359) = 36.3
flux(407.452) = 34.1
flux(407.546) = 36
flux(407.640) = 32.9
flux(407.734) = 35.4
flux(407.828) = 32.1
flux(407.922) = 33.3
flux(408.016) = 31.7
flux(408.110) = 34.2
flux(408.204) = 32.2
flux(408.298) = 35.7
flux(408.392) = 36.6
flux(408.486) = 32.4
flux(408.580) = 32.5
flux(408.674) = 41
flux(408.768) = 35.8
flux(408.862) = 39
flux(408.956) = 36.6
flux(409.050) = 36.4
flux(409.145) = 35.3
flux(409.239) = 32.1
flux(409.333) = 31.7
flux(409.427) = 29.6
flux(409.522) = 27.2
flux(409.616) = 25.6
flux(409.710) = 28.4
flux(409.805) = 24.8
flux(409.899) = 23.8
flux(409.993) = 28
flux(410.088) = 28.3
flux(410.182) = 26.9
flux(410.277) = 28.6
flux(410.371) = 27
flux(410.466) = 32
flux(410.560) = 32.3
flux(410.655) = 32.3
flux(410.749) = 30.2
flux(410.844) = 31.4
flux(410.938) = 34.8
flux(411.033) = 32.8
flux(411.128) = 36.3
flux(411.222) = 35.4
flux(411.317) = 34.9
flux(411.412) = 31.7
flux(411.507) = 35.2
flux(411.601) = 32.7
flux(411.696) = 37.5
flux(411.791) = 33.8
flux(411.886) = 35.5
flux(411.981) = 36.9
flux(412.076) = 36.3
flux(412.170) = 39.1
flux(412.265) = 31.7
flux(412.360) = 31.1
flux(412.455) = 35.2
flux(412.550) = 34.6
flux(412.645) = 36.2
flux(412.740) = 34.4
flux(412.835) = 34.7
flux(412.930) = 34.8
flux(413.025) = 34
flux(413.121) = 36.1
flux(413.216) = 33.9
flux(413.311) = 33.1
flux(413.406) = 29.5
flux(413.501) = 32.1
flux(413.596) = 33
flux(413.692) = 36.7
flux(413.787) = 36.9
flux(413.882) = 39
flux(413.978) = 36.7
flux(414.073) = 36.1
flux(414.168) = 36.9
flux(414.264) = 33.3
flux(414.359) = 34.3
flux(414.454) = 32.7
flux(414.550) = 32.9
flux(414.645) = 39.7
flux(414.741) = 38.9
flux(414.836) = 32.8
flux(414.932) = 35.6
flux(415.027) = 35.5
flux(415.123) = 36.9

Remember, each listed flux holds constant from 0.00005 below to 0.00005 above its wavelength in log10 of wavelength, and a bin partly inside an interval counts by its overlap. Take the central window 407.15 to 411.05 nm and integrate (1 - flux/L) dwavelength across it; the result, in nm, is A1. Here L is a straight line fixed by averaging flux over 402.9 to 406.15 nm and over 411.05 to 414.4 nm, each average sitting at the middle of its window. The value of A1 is 0.27 nm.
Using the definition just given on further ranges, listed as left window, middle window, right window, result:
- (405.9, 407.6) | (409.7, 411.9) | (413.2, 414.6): 0.16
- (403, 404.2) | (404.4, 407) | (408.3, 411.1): 0.10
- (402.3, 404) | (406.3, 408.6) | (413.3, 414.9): 0.13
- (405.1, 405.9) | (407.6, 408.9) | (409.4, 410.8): -0.18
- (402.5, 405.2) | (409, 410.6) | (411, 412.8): 0.25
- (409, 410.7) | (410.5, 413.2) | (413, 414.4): -0.18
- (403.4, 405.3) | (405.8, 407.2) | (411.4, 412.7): 0.10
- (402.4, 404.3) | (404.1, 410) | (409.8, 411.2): -0.05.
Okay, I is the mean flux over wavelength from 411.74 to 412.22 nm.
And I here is 36.3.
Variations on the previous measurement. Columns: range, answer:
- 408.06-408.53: 34.2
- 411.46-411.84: 34.8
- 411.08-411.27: 35.8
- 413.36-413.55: 30.9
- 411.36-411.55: 33.3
